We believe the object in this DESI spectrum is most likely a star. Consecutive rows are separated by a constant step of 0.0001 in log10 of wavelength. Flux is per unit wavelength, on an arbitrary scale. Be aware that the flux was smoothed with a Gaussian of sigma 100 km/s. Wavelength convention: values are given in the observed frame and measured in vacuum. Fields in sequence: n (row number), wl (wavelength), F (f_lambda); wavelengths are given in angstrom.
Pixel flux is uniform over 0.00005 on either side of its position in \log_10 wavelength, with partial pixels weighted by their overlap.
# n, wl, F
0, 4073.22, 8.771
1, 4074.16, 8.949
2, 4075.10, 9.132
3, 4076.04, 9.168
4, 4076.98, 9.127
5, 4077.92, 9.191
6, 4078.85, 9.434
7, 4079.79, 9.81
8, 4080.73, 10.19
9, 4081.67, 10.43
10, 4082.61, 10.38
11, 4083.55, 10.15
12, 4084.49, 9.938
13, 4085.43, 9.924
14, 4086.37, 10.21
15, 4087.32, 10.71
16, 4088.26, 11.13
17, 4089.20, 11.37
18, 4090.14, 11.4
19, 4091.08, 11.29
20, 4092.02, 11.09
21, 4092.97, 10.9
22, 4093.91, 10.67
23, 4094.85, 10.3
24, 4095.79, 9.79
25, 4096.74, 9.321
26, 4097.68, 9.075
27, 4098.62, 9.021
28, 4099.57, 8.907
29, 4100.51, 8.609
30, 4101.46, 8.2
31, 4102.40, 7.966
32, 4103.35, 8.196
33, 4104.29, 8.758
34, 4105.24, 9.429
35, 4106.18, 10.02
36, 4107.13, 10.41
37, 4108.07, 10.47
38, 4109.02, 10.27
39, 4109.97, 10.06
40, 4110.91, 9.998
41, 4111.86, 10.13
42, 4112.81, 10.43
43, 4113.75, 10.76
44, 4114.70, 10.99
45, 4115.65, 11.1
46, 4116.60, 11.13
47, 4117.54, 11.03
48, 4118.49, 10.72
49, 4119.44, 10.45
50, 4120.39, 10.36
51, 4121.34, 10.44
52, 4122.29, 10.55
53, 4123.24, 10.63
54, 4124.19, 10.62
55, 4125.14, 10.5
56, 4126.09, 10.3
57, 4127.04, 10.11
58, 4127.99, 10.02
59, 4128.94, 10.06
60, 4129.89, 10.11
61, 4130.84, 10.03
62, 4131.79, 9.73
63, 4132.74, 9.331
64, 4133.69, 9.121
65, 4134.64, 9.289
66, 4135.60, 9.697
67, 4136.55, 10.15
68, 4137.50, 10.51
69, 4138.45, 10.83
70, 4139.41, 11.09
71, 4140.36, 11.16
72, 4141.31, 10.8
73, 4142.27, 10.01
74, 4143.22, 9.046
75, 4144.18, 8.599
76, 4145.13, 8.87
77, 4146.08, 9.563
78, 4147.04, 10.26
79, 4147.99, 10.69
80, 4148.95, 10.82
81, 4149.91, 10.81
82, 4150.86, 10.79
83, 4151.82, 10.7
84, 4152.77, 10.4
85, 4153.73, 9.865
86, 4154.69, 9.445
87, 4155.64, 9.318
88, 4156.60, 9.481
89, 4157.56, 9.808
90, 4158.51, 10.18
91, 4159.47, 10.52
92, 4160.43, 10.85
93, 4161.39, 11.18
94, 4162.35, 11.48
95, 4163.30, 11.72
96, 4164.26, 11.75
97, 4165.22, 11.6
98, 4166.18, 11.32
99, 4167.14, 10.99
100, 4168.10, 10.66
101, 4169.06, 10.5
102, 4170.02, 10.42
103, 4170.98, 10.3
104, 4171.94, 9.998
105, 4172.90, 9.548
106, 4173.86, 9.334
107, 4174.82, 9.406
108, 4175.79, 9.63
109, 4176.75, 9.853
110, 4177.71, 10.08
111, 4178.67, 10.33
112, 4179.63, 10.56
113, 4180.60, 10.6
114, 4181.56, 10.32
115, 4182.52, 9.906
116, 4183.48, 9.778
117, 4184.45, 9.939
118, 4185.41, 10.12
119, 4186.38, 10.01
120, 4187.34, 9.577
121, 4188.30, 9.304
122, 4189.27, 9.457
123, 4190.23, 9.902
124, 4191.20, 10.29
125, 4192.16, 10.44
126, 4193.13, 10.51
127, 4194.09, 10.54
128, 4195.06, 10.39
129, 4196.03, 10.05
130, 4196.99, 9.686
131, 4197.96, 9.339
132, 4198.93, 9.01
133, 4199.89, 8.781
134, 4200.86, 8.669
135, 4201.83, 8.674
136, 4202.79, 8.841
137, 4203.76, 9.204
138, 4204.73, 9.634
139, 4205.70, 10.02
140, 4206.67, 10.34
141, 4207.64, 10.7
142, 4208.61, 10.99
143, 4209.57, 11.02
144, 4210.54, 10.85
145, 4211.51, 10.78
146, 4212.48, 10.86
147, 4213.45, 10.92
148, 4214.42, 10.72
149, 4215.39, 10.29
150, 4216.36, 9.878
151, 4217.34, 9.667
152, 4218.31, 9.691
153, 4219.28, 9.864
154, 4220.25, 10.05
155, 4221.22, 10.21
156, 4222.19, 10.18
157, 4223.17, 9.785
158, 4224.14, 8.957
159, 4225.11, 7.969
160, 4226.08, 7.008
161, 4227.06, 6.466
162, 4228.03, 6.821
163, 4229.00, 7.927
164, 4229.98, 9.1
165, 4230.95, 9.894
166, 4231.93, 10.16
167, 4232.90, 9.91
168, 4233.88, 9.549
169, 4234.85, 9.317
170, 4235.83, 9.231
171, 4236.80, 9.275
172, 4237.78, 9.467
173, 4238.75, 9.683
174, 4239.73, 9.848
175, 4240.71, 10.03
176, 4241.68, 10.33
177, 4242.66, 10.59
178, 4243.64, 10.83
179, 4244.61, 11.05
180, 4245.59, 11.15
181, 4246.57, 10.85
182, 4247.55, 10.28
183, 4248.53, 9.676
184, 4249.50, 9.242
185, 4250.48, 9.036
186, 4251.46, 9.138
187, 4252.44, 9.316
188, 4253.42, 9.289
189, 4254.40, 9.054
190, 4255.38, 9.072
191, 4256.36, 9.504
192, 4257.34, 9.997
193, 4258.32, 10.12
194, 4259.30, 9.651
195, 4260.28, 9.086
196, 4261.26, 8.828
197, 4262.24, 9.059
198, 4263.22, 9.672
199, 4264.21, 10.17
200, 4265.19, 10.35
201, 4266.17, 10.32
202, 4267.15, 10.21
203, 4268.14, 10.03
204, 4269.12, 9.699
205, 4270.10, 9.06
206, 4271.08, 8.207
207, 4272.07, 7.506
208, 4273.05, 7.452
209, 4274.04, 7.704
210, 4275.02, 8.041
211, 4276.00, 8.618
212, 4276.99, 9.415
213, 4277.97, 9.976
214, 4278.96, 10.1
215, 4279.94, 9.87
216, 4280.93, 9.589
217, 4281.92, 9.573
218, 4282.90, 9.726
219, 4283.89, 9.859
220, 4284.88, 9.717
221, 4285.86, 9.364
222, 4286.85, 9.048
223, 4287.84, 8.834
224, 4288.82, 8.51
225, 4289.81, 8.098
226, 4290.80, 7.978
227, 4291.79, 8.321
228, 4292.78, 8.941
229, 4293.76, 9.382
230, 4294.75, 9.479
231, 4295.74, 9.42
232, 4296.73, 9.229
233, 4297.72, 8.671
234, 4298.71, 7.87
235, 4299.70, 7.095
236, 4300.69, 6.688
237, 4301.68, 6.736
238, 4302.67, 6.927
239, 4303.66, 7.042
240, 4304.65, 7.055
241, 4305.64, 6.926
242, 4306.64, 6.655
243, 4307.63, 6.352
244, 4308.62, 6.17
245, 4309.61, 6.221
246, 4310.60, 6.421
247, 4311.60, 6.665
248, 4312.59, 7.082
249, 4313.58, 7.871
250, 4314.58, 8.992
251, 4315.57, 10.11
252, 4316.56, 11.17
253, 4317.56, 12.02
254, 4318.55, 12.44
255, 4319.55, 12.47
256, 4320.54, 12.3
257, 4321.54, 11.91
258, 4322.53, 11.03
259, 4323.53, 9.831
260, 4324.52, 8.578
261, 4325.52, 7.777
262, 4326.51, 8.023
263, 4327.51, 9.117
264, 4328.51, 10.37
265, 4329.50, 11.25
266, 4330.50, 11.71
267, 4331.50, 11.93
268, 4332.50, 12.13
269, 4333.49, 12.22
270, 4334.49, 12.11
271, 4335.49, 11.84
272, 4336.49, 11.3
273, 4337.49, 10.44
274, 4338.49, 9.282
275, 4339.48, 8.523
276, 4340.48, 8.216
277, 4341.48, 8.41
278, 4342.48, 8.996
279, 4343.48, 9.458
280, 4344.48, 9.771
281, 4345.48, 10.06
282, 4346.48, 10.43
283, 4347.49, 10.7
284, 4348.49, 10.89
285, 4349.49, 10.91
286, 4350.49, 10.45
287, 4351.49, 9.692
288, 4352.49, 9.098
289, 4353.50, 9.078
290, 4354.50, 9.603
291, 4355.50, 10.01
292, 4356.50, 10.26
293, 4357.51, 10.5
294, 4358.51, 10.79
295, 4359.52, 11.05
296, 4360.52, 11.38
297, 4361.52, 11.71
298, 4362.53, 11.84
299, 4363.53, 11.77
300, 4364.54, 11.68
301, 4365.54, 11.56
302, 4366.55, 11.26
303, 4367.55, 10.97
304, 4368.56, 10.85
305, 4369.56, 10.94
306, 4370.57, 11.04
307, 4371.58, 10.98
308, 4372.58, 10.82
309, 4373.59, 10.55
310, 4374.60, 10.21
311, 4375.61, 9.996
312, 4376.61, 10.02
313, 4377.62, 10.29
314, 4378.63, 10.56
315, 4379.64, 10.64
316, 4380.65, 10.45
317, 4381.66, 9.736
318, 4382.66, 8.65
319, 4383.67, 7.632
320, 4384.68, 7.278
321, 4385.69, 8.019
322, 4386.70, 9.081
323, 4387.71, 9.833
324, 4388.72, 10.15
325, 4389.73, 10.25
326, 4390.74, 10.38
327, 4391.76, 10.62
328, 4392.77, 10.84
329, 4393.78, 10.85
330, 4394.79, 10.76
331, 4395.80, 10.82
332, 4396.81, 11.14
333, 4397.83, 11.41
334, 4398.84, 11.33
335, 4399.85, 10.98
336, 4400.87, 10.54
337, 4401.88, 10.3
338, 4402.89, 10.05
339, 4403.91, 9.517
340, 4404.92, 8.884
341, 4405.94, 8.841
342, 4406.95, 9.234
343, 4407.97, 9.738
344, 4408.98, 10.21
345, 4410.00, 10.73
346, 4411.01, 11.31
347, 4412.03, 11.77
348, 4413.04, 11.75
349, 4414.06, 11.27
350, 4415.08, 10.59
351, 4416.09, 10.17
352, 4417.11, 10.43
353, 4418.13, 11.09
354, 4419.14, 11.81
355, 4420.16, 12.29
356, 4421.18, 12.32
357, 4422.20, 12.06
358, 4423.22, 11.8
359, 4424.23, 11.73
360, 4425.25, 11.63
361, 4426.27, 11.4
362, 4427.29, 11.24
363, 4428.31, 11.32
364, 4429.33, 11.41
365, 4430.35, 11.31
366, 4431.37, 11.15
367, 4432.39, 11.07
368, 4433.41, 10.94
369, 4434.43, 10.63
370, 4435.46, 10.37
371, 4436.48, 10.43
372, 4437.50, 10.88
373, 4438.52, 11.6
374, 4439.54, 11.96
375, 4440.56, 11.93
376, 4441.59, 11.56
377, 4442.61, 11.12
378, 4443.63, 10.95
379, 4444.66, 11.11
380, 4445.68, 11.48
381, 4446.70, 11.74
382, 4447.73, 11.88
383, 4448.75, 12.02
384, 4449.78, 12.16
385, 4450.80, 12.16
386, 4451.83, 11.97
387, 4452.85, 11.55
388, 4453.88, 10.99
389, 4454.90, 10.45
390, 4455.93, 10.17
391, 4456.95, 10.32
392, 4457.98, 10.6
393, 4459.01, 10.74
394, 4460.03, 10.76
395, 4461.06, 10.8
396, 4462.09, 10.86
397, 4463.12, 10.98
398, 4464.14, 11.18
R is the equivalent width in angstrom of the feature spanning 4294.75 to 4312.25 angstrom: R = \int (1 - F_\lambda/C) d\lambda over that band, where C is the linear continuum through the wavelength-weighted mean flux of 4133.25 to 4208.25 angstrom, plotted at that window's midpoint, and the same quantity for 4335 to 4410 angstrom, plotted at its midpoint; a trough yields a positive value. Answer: 5.0 angstrom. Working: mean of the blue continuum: 10.1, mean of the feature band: 7.25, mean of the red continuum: 10.2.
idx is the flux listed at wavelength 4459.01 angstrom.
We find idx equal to 10.74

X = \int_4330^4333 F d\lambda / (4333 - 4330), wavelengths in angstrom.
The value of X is 11.9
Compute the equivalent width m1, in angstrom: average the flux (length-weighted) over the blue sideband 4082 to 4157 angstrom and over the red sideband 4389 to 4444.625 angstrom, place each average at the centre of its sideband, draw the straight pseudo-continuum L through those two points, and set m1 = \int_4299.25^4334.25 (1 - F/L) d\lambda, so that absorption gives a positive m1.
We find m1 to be 5.2 angstrom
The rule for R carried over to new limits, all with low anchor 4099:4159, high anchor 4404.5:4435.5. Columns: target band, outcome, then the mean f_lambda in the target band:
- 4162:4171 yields -0.8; 11.1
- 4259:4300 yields 5.6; 9.1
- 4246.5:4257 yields 1.0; 9.45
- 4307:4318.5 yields 2.6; 8.26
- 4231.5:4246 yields 0.5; 10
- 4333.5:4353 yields 1.2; 10.1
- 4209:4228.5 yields 1.4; 9.61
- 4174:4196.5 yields 0.4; 10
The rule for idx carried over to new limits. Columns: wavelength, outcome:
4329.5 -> 11.25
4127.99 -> 10.02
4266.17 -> 10.32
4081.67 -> 10.43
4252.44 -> 9.316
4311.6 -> 6.665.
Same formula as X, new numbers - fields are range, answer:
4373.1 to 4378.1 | 10.2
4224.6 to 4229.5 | 7.25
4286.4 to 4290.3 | 8.62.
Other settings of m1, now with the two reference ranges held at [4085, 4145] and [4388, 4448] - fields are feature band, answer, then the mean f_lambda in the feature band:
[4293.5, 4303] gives 2.2 angstrom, 8.14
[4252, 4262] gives 1.1 angstrom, 9.39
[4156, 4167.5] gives -0.7 angstrom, 10.9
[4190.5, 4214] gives 0.8 angstrom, 10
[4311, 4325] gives 0.7 angstrom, 10.2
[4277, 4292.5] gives 2.0 angstrom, 9.24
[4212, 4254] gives 3.3 angstrom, 9.61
